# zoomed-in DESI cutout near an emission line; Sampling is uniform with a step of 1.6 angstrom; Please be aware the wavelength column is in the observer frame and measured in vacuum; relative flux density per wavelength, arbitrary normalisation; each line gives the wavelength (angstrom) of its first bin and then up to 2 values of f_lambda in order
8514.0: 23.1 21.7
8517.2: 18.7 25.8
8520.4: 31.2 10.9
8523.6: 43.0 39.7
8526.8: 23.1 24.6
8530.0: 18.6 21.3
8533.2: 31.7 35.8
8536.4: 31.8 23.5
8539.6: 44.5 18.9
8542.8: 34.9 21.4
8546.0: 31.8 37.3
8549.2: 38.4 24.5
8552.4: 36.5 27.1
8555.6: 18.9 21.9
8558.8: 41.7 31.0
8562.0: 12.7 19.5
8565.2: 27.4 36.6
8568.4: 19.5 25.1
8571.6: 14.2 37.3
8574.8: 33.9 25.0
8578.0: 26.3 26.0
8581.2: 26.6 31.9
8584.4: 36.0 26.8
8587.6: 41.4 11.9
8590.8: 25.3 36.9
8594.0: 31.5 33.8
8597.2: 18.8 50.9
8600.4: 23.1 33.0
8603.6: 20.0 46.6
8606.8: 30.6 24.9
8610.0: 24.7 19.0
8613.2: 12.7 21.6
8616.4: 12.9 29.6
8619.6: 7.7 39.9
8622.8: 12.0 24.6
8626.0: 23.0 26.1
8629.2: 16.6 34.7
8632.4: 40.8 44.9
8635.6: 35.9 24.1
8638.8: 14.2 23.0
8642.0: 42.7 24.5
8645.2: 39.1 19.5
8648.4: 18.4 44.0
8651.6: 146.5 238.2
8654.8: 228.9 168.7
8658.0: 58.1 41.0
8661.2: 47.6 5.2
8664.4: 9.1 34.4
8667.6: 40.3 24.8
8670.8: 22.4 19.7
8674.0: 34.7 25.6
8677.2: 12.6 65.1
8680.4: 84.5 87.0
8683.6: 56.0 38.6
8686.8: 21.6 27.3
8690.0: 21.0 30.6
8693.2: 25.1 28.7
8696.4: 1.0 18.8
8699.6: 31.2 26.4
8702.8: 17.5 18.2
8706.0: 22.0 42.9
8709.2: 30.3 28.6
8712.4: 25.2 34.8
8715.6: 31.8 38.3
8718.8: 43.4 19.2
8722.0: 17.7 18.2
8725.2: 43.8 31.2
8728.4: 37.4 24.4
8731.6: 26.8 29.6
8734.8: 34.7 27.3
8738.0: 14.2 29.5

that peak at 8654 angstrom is H-alpha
